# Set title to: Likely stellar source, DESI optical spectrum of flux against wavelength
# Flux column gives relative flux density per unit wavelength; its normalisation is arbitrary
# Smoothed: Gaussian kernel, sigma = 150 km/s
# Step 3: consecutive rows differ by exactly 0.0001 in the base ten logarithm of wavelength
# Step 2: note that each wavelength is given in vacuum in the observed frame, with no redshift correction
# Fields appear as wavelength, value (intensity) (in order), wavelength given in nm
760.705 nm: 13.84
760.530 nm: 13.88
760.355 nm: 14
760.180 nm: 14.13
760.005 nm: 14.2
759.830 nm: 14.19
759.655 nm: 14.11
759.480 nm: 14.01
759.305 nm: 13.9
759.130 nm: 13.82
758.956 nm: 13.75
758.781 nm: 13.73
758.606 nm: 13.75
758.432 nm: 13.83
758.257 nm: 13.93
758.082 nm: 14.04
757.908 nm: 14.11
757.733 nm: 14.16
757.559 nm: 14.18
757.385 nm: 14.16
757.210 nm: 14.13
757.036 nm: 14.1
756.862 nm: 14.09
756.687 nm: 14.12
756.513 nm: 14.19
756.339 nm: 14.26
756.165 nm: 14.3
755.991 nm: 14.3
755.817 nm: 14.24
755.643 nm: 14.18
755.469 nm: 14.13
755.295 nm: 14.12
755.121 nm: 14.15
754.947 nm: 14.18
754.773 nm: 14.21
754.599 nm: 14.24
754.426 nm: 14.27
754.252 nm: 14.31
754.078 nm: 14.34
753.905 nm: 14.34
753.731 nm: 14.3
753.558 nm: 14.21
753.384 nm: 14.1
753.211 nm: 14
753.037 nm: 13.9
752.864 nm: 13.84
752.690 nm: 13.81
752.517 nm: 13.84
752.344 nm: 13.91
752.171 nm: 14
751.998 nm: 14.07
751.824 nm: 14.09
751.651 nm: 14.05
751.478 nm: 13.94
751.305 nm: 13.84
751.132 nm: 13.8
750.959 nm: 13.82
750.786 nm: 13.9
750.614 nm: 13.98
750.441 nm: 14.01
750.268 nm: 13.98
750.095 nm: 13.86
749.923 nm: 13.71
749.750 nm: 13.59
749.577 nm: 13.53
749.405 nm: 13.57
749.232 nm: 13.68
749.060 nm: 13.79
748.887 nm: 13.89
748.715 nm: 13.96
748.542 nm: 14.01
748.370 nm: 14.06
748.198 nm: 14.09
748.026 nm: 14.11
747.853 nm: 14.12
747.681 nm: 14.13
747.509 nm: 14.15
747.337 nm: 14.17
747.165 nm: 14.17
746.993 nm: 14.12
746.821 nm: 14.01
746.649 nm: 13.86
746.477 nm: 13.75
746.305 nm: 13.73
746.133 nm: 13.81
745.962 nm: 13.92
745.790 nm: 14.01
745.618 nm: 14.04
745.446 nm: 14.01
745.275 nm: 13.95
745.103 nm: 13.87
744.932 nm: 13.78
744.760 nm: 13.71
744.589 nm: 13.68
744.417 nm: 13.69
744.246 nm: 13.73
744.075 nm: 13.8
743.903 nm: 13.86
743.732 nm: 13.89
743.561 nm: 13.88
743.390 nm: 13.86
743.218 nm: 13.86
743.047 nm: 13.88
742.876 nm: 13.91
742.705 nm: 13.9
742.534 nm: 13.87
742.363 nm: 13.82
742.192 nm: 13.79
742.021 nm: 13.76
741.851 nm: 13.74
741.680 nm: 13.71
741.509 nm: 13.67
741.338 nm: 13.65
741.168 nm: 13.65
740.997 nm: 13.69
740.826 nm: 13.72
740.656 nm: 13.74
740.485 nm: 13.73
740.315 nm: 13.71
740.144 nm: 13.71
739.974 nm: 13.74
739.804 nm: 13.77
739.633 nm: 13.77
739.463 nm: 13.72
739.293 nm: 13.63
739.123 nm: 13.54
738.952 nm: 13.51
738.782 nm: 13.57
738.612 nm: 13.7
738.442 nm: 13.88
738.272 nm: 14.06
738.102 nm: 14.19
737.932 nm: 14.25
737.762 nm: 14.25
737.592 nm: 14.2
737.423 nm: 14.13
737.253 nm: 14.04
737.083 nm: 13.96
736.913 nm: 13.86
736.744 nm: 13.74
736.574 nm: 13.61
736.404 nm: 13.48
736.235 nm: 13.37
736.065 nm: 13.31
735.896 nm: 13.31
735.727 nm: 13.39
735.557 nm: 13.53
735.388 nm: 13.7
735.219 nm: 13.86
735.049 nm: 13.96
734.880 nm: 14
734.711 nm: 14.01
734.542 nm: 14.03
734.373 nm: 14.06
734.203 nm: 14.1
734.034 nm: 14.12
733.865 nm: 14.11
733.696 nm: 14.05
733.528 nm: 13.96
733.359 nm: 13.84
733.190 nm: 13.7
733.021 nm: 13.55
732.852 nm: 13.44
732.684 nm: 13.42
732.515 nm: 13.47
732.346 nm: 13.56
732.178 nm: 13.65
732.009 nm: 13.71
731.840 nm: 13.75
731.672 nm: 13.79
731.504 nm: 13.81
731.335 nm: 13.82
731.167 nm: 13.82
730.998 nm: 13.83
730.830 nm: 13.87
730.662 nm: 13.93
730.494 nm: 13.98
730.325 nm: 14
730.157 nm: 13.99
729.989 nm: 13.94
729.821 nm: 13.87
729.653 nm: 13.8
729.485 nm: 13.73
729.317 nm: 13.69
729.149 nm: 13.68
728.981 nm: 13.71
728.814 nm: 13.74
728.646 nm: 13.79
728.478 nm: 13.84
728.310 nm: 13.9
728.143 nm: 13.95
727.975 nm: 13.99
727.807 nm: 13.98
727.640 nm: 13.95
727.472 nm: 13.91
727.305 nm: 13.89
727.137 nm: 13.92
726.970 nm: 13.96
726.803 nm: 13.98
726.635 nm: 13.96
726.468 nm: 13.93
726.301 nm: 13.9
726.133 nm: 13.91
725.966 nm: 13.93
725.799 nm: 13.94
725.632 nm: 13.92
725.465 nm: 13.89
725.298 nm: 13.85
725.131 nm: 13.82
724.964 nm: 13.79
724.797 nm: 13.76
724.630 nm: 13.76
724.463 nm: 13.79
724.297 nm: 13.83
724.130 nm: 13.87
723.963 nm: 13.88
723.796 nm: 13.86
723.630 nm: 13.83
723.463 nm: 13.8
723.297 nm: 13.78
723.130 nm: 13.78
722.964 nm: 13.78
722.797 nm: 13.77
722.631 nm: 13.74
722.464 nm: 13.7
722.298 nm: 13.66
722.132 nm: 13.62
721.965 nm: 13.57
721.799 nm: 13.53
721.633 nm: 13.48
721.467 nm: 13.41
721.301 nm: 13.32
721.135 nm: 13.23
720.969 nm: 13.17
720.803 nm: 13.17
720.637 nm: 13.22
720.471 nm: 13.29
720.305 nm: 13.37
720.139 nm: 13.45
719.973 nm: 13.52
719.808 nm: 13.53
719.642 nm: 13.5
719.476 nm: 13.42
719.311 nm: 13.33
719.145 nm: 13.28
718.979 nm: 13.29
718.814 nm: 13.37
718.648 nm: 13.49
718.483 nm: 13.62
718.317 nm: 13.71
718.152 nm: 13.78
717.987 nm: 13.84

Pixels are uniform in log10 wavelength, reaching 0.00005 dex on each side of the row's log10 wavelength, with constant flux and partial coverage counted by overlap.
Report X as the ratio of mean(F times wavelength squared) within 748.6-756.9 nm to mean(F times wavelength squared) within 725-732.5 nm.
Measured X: 1.1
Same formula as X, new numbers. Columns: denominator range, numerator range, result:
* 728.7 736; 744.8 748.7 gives 1.05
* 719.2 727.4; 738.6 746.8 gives 1.06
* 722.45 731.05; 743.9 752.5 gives 1.06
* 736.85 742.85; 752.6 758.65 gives 1.07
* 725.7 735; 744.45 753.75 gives 1.06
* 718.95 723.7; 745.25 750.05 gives 1.11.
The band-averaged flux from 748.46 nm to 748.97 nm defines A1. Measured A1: 13.9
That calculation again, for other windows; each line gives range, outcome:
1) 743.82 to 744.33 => 13.8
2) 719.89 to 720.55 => 13.4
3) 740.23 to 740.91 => 13.7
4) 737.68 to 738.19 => 14.2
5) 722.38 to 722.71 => 13.7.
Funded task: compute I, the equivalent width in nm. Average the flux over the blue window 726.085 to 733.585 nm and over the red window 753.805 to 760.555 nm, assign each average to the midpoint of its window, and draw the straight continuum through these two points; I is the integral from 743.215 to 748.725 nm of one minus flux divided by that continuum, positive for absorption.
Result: 0.02 nm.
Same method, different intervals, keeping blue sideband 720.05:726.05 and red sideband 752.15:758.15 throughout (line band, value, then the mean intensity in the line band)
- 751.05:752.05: 0.009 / 14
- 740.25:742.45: 0.033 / 13.7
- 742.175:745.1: 0.030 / 13.8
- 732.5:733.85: 0.009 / 13.7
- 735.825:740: 0.028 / 13.8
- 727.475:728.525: -0.016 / 13.9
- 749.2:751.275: 0.041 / 13.8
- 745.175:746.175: 0.002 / 14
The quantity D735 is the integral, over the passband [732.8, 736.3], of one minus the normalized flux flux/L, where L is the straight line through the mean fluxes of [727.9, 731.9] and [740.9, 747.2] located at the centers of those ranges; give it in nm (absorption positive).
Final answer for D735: 0.014 nm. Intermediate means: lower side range 13.8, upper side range 13.8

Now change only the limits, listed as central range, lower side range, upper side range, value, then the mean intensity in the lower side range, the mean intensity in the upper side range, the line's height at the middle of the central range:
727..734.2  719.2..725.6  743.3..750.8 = -0.063 nm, 13.6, 13.9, 13.7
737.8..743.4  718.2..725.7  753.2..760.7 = 0.035 nm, 13.6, 14.1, 13.9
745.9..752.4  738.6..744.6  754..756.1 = 0.040 nm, 13.7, 14.2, 14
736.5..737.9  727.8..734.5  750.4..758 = -0.009 nm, 13.8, 14.1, 13.9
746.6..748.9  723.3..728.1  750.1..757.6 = -0.004 nm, 13.9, 14.1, 14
